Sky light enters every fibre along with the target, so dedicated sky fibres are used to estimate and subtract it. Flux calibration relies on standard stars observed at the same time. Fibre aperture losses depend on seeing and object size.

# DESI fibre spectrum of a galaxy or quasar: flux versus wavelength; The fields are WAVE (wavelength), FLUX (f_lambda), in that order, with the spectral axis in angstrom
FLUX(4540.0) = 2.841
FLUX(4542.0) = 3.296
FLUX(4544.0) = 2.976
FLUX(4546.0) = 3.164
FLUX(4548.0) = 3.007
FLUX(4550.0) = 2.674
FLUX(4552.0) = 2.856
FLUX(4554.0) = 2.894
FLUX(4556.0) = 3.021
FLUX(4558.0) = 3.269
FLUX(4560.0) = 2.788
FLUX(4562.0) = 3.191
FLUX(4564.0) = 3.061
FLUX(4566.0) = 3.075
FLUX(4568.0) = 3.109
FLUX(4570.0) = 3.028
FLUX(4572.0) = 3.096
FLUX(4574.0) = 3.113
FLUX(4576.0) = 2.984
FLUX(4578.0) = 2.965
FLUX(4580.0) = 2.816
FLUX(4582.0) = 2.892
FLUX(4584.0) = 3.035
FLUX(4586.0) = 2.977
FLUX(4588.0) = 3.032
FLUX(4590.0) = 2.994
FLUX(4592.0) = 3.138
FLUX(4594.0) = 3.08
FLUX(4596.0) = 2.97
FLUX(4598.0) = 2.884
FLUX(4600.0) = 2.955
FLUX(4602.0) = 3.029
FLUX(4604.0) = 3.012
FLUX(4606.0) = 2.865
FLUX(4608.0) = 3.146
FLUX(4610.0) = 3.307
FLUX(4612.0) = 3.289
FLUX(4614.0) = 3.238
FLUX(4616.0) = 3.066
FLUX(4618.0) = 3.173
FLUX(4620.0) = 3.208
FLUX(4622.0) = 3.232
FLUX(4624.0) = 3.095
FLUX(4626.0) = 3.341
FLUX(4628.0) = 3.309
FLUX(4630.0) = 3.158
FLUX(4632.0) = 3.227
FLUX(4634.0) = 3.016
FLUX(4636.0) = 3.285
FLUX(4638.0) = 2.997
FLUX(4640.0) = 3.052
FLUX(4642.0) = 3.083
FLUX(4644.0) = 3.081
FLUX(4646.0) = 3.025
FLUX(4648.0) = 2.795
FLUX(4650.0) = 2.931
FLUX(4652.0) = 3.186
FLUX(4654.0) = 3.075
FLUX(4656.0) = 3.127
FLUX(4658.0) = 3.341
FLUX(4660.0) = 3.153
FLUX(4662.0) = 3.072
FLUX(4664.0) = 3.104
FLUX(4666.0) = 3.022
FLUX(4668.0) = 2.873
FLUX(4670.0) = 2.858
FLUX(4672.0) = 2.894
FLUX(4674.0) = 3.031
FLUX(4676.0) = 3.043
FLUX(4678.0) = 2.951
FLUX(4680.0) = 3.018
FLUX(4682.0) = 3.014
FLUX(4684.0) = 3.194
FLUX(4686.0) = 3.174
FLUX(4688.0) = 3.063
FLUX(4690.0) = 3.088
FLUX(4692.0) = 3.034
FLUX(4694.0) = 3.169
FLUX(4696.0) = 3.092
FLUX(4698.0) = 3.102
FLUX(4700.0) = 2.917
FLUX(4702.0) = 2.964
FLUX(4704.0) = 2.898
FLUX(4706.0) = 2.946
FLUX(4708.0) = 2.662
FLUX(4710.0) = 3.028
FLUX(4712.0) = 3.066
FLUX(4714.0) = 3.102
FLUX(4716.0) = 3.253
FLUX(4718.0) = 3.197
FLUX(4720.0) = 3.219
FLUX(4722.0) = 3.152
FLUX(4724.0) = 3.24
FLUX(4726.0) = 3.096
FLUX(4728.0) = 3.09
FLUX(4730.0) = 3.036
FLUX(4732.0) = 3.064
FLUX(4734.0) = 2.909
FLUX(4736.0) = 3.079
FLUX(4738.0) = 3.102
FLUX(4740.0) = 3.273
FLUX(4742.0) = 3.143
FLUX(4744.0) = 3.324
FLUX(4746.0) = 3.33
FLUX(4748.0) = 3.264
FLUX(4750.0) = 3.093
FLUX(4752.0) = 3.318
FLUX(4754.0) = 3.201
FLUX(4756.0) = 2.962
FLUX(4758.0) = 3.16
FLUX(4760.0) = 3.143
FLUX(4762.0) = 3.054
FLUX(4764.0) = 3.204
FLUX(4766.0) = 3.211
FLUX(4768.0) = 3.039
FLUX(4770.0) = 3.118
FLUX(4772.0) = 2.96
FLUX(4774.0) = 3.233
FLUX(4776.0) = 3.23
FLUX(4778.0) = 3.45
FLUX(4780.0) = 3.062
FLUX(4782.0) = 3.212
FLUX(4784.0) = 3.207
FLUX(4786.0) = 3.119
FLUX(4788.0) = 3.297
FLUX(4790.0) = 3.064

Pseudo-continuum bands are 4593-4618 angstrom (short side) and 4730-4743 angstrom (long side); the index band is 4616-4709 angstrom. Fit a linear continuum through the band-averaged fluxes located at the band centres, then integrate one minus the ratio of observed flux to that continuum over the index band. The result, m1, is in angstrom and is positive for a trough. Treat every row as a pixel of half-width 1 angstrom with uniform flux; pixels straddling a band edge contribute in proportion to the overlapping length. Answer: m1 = 0.43 angstrom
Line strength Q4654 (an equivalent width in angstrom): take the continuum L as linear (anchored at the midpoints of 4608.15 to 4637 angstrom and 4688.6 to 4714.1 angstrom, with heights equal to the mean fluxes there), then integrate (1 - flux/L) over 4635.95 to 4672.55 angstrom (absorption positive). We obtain 0.9 angstrom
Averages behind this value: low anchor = 3.21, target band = 3.05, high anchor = 3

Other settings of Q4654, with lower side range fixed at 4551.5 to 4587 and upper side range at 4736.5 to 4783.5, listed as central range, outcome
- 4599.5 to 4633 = -1.2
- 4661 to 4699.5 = 0.8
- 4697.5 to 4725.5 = 0.7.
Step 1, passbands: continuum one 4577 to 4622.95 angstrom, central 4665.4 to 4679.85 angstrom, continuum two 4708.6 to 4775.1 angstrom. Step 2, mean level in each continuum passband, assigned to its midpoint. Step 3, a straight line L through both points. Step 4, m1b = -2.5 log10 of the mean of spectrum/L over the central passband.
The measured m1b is 0.05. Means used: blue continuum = 3.06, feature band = 2.96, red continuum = 3.14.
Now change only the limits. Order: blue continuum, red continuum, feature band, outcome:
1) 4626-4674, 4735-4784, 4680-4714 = 0.03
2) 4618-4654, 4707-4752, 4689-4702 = 0.02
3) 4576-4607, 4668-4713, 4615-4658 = -0.05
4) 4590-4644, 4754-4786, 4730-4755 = -0.01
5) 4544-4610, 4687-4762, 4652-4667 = -0.03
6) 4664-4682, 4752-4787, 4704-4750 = -0.01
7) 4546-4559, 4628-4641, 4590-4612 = 0.01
